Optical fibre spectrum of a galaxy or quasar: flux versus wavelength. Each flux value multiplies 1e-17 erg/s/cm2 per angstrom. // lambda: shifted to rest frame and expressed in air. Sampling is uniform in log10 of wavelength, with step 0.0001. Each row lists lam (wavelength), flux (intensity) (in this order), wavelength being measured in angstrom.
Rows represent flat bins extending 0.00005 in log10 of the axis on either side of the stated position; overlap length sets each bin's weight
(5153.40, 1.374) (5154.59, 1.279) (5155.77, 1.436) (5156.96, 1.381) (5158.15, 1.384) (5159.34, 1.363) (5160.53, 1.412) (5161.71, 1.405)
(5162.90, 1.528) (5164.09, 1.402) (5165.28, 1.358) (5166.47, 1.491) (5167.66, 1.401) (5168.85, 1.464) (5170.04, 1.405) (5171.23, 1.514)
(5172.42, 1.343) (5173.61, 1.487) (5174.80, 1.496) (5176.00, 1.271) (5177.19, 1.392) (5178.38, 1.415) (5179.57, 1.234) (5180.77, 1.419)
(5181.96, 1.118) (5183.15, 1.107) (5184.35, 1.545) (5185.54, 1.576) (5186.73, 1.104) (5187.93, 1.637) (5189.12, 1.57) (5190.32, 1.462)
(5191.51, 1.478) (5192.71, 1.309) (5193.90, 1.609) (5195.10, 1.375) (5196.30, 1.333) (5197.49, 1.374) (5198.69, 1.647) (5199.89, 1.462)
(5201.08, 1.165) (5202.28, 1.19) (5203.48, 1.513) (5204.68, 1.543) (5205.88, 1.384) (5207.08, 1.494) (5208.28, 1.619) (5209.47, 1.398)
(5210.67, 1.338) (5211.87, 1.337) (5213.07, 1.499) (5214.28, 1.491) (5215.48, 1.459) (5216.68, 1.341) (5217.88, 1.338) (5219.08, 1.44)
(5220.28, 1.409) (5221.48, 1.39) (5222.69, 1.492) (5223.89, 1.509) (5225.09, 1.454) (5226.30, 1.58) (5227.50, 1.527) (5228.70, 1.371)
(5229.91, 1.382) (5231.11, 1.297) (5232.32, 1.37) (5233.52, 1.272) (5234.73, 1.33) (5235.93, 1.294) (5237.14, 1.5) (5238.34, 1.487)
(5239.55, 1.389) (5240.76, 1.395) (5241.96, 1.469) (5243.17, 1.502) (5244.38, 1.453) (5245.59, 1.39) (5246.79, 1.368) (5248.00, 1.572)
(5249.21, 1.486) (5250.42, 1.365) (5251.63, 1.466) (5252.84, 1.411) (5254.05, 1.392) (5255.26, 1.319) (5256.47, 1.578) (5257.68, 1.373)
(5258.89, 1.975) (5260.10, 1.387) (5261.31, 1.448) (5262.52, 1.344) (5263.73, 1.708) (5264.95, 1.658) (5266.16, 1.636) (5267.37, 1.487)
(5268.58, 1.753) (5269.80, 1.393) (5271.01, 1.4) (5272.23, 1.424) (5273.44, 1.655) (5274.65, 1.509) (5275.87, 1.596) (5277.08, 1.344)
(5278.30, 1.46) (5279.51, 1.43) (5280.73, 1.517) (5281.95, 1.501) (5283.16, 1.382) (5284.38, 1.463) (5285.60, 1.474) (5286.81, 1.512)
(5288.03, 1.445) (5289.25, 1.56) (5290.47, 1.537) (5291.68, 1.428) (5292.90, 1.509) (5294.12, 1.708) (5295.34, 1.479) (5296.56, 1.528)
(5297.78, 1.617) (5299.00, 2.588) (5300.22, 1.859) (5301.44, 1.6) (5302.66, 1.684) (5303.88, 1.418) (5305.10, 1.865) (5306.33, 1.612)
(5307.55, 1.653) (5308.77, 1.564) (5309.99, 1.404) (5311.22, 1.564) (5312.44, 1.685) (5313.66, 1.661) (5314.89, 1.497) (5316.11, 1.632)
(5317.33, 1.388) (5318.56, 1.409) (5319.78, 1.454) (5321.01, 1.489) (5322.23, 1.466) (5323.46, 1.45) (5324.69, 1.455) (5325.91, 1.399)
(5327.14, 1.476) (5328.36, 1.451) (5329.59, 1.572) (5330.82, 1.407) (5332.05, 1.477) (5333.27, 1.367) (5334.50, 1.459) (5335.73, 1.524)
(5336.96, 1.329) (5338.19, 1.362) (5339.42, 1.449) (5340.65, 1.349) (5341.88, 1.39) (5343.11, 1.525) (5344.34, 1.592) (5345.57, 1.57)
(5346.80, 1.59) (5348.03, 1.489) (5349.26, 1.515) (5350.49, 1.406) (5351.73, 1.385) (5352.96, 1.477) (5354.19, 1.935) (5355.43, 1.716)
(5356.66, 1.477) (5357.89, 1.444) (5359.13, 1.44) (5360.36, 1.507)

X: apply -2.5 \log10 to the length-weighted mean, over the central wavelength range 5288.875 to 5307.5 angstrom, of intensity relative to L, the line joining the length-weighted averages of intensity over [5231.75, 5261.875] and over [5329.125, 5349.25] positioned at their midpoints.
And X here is -0.15 mag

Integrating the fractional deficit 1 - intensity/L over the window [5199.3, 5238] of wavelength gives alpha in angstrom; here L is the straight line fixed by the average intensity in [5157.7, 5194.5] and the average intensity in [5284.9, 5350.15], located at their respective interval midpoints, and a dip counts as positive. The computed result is 0.94 angstrom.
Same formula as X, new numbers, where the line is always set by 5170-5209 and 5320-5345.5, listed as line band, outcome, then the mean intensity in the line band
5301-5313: -0.11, 1.6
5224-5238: 0.02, 1.4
